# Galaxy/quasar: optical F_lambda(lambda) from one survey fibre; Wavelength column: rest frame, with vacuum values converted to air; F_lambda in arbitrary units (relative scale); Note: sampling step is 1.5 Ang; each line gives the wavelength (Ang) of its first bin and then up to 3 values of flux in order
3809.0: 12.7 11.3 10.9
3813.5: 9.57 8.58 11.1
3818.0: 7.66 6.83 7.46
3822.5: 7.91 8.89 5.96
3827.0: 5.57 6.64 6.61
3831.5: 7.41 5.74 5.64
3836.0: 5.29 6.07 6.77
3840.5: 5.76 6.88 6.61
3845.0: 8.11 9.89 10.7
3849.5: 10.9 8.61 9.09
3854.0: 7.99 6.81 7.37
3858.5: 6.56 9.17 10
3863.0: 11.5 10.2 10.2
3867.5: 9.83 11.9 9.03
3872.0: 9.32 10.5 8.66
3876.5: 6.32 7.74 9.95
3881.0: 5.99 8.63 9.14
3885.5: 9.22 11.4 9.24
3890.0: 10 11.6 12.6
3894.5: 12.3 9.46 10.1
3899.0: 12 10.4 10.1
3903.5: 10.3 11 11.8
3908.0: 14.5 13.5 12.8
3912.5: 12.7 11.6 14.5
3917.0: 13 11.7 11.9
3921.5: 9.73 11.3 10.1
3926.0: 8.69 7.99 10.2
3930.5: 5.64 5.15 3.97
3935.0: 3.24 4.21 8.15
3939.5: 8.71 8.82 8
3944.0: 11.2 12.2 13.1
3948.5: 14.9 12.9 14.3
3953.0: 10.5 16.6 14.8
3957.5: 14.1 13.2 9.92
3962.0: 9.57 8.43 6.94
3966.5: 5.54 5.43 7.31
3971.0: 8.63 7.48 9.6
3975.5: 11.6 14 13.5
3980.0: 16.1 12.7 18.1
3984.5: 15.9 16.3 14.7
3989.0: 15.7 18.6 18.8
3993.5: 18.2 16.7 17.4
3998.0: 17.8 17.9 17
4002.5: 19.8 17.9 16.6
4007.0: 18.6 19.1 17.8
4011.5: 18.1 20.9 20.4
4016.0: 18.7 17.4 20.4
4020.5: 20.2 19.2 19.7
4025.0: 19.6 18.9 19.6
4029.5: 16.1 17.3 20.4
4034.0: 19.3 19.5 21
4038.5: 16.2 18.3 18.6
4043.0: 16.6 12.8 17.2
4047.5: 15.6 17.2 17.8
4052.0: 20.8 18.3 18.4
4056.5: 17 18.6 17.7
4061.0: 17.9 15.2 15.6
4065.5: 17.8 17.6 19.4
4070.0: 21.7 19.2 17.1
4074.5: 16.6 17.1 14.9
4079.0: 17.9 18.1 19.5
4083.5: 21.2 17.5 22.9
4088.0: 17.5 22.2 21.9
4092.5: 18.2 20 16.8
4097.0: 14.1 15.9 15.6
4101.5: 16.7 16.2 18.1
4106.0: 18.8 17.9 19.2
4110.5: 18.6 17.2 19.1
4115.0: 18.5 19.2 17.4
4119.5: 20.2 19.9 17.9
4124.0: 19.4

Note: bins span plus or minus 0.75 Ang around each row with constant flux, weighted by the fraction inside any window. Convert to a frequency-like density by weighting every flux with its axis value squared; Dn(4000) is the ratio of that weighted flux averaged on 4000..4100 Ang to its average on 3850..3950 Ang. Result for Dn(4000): 2.00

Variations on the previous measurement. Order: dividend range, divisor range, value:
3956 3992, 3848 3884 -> 1.42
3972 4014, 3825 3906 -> 1.98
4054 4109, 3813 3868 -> 2.55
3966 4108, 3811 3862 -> 2.44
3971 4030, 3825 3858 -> 2.53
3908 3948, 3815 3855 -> 1.36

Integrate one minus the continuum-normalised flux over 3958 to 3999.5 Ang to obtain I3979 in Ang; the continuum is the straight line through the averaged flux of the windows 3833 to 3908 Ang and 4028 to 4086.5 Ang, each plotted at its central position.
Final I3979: 4.05 Ang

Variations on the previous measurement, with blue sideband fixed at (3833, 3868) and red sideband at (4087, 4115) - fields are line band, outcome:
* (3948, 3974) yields 4.0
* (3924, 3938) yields 5.8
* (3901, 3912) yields -1.7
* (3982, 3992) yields -2.2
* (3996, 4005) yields -2.5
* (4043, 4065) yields -1.3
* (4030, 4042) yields -2.5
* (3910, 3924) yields -1.7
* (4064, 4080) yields -0.9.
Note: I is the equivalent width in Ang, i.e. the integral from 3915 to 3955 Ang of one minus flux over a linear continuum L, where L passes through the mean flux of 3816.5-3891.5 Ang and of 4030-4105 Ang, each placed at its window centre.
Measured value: 6.7 Ang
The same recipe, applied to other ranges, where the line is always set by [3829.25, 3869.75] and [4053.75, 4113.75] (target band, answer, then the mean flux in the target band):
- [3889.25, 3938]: 2.5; 10.2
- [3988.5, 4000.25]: -2.8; 17.7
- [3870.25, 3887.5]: 1.2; 8.78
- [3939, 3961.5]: 0.4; 12.2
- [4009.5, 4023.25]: -3.7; 19.3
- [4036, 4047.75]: -0.6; 17.2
